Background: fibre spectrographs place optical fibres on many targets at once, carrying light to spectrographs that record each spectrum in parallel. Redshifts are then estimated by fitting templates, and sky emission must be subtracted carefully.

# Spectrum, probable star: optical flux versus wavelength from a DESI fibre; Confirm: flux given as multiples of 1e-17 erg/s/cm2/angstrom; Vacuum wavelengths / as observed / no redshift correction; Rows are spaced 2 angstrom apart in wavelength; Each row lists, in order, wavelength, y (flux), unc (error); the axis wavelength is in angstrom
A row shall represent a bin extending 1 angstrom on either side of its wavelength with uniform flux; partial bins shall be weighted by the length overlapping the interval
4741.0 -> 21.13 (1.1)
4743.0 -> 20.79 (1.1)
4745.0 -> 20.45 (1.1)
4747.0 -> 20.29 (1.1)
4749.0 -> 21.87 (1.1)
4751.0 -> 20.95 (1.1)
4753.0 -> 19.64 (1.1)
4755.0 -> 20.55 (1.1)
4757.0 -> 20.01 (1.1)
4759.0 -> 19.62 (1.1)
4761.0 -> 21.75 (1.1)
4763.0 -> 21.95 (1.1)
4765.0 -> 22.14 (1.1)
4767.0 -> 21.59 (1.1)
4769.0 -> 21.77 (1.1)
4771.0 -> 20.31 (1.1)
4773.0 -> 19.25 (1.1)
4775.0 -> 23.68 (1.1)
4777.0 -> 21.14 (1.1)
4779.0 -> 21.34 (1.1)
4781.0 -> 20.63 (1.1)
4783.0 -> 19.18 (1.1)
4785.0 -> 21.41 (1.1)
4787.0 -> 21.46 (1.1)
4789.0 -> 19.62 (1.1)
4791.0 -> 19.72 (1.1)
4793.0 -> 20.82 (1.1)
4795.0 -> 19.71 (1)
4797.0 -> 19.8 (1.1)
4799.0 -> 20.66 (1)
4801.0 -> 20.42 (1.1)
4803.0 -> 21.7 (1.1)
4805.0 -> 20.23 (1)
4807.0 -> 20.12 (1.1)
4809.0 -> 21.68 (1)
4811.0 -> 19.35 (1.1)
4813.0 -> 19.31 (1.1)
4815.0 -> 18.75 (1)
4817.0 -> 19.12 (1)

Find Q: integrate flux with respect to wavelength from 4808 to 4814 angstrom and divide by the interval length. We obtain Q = 20.1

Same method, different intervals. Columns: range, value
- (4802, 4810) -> 20.9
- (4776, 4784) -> 20.6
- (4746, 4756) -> 20.7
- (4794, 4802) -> 20.1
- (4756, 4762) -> 20.5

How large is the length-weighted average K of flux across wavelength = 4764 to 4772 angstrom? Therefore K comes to 21.5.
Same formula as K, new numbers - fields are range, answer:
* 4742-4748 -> 20.5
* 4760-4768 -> 21.9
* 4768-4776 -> 21.3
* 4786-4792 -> 20.3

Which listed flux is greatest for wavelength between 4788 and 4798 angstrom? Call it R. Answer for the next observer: 20.82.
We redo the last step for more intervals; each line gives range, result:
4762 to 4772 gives 22.14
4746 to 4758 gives 21.87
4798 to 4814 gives 21.7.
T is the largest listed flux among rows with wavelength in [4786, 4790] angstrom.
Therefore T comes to 21.46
